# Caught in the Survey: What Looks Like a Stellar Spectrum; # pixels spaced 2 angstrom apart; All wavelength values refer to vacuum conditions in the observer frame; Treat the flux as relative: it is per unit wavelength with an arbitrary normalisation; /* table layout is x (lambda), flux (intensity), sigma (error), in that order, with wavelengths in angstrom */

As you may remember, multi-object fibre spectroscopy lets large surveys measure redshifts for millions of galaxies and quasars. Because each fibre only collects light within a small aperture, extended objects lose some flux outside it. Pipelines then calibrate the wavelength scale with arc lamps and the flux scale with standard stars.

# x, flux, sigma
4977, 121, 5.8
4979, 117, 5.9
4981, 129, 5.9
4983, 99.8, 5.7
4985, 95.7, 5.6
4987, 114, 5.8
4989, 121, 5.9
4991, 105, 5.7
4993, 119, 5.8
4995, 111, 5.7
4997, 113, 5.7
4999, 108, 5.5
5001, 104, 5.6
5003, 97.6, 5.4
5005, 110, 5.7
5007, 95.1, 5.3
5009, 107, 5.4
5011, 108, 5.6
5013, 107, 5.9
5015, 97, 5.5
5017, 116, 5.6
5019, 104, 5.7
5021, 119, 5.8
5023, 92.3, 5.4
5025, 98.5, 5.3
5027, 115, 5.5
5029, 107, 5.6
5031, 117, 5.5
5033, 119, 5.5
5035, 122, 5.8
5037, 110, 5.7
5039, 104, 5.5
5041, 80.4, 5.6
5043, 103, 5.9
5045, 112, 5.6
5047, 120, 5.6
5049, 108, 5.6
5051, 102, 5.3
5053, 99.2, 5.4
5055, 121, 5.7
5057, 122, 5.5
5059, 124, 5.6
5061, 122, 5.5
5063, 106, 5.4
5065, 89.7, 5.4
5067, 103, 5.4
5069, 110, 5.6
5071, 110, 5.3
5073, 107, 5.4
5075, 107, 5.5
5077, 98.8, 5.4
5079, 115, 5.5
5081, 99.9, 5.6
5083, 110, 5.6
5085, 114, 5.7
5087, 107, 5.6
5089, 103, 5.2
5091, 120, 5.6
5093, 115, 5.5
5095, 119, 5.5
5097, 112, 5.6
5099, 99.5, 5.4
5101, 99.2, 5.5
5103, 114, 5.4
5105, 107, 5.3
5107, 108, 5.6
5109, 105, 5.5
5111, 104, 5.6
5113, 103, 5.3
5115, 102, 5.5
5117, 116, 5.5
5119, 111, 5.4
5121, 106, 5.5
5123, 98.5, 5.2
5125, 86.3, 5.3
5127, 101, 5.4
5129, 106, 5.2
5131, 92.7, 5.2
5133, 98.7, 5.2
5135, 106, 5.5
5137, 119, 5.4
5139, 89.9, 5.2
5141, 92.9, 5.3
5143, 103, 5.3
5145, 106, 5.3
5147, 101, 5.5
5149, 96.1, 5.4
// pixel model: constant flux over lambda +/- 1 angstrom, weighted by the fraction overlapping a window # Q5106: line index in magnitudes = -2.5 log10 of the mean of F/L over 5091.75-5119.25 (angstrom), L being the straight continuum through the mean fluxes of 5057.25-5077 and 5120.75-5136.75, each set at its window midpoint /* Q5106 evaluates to -0.050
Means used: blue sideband 109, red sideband 100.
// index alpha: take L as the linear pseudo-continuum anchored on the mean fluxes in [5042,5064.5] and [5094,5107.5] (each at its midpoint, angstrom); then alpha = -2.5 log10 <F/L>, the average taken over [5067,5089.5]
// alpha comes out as 0.03 mag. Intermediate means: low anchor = 112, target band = 107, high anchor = 108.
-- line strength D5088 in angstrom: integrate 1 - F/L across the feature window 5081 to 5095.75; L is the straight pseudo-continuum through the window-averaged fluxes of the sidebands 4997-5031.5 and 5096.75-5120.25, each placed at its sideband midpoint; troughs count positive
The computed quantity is -0.7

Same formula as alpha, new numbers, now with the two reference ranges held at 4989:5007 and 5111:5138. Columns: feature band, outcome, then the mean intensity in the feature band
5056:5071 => -0.050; 111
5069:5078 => -0.007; 106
